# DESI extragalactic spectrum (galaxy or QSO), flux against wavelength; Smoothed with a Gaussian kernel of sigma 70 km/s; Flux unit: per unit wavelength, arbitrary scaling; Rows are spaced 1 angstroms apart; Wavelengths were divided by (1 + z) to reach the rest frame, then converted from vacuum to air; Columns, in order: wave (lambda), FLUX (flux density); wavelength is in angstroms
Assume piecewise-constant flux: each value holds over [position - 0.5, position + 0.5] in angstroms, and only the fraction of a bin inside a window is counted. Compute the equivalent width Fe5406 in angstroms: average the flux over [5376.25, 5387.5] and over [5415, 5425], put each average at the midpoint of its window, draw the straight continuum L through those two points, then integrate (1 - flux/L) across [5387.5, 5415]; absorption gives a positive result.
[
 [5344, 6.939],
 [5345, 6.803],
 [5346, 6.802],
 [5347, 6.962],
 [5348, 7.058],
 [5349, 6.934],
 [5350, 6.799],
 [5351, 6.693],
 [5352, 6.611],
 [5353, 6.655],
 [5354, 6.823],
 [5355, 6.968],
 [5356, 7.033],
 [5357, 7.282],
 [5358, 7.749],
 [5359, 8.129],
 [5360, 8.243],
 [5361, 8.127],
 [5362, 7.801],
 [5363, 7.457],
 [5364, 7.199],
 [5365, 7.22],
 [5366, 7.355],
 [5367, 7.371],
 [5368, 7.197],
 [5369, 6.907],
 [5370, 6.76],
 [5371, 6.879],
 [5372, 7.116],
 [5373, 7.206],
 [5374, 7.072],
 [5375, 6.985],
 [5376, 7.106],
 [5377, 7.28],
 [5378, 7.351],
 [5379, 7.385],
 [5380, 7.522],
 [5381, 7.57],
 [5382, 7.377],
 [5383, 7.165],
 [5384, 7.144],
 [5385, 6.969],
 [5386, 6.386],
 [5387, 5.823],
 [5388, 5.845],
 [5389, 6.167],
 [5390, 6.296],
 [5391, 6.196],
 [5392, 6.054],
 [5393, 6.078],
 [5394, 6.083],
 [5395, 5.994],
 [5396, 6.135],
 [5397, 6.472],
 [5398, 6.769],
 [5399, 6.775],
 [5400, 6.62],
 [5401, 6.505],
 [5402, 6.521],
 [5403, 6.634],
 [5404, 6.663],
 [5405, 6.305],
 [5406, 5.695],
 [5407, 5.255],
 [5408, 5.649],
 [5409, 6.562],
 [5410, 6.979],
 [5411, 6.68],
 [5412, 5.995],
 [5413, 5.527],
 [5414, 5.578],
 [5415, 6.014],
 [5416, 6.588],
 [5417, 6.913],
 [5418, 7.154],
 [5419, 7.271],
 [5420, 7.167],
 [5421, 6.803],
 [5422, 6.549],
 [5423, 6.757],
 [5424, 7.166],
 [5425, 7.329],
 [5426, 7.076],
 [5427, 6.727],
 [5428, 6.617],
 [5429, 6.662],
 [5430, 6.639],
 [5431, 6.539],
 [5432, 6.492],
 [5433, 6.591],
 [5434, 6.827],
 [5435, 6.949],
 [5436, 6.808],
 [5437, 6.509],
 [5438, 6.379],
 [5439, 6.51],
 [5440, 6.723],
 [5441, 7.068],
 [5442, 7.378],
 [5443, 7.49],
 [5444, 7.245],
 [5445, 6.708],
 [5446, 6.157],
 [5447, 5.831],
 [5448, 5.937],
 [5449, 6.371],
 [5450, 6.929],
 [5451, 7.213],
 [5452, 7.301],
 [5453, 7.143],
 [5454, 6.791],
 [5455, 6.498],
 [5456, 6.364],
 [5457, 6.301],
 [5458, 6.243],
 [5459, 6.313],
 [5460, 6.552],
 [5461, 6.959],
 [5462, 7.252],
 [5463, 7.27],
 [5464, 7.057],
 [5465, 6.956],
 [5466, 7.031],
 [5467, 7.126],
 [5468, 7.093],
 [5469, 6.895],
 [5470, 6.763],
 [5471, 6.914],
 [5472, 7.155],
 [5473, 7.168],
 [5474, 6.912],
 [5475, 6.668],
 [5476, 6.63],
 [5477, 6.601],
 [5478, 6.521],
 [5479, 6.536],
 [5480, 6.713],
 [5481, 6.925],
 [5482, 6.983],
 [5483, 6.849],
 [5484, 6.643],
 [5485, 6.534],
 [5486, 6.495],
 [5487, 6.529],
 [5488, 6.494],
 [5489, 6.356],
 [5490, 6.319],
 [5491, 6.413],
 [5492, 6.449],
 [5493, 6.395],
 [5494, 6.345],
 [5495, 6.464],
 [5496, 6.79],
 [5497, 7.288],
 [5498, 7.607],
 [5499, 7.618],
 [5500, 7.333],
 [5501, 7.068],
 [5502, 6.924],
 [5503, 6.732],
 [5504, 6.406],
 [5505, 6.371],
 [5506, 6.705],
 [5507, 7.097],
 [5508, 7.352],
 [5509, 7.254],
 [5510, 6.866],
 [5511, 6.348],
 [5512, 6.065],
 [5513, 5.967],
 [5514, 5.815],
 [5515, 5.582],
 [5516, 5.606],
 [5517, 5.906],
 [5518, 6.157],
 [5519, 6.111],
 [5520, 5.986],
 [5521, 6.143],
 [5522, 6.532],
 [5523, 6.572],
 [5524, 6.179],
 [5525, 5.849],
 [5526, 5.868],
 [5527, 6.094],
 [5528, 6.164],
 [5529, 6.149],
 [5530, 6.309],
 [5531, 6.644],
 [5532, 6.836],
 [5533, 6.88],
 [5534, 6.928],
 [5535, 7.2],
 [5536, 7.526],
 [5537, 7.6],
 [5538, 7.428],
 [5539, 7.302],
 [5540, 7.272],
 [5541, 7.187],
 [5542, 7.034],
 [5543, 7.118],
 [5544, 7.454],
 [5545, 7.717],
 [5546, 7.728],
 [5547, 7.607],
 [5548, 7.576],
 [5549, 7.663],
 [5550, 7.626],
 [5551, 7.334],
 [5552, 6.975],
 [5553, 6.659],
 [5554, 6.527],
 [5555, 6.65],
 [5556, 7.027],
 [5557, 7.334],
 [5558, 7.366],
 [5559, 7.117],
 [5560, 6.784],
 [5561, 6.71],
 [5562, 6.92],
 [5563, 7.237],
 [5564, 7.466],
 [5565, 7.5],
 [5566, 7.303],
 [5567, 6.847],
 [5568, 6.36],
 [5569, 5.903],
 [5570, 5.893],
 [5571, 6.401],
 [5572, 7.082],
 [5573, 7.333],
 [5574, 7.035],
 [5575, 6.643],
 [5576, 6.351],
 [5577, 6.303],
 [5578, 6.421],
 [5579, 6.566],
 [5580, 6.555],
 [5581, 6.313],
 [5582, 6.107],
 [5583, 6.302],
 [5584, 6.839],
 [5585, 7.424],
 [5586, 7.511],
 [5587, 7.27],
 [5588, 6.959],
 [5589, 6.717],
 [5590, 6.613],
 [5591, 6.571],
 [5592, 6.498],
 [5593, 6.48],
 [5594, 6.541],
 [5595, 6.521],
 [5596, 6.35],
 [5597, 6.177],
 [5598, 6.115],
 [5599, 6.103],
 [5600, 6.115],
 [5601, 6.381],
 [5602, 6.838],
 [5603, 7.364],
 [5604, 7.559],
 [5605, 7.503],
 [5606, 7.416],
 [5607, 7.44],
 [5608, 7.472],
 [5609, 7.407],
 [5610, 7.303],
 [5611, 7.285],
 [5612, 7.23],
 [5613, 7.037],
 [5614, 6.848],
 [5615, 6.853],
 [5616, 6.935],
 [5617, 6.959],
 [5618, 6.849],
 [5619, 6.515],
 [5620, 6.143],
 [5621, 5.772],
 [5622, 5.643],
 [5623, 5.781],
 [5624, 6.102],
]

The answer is 3.0 angstroms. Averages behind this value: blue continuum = 7.09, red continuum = 6.9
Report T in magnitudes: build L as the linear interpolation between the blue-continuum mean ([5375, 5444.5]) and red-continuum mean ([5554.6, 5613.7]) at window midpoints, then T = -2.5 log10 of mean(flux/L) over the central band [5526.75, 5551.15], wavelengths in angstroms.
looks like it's -0.057 mag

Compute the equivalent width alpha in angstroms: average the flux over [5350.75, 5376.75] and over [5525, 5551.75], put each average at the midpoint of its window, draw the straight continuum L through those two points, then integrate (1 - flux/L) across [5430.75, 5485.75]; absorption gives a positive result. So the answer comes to 2.86 angstroms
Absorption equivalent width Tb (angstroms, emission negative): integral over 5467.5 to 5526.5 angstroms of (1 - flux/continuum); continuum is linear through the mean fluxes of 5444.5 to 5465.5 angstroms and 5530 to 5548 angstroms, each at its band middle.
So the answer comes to 3.1 angstroms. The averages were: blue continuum 6.67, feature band 6.59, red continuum 7.24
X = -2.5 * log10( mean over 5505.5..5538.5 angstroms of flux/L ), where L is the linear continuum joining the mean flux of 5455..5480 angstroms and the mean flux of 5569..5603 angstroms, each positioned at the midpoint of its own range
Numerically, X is 0.04 mag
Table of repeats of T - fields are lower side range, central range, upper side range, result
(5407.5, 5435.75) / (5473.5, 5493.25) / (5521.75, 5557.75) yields 0.03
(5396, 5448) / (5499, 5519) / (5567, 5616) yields 0.03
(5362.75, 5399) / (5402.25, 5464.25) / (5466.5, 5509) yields 0.03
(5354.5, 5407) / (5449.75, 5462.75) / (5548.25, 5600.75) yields 0.01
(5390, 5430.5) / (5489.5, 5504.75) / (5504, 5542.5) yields -0.04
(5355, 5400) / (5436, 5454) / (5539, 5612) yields 0.03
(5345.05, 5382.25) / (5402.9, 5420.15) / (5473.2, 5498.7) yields 0.11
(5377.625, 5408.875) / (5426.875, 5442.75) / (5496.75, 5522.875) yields -0.03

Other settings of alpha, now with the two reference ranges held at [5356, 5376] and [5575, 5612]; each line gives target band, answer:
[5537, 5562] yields -1.2 angstroms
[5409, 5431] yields 1.7 angstroms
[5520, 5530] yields 1.1 angstroms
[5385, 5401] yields 2.2 angstroms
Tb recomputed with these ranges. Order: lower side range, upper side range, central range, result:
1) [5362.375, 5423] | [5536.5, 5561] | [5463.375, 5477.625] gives 0.06 angstroms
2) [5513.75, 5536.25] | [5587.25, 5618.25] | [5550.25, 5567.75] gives -1.34 angstroms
